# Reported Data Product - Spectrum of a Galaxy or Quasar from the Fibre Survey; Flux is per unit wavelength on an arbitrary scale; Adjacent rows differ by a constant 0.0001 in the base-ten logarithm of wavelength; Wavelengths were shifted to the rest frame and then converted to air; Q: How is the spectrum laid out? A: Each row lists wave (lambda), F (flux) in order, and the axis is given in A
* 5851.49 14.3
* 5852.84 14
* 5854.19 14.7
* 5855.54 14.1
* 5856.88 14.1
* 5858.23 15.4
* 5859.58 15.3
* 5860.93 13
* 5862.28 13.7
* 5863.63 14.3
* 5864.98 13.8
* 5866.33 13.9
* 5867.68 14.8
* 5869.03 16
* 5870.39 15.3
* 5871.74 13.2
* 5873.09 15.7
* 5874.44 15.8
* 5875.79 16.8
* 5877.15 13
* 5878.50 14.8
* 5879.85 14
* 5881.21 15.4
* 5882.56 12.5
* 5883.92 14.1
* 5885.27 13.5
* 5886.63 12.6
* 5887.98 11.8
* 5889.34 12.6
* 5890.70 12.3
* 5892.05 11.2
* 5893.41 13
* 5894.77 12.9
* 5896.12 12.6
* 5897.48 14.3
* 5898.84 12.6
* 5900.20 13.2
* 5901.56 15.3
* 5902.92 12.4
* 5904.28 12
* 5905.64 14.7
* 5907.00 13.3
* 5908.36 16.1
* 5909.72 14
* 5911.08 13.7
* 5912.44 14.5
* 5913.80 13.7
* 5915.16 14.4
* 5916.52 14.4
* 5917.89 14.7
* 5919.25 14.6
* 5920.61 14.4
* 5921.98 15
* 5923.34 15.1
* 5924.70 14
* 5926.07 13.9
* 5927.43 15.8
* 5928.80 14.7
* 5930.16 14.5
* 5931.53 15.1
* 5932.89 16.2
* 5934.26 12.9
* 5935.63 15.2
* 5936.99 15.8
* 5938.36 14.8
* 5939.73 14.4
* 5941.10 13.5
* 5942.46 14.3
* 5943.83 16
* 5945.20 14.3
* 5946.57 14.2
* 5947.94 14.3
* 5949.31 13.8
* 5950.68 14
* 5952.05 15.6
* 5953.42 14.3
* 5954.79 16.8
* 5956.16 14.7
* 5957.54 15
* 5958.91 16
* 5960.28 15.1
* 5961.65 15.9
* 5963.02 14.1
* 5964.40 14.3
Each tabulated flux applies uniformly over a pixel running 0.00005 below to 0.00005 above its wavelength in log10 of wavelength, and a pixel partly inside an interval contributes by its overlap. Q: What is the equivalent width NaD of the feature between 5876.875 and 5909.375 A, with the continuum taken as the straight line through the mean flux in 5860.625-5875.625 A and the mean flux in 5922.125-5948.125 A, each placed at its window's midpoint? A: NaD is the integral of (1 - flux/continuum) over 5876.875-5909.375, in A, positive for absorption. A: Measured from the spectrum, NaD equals 2.9 A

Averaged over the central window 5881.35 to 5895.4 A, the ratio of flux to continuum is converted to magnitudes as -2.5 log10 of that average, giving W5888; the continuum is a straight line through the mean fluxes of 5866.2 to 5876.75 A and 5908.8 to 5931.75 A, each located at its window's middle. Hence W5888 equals 0.17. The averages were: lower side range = 15.2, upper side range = 14.5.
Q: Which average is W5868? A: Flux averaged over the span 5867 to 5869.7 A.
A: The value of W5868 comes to 15.4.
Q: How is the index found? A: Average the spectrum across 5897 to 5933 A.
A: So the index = 14.3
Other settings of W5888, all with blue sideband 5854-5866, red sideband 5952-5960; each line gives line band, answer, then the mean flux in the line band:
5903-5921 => 0.05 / 14.1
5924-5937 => 0.02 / 14.8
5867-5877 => -0.06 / 15.2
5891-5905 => 0.14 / 12.9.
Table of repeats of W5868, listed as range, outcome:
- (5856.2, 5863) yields 14.3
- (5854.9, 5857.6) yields 14.2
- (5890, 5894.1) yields 12.2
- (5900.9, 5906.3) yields 13.6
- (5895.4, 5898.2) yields 13.4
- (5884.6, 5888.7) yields 12.6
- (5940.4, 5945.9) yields 14.5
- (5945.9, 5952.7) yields 14.4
